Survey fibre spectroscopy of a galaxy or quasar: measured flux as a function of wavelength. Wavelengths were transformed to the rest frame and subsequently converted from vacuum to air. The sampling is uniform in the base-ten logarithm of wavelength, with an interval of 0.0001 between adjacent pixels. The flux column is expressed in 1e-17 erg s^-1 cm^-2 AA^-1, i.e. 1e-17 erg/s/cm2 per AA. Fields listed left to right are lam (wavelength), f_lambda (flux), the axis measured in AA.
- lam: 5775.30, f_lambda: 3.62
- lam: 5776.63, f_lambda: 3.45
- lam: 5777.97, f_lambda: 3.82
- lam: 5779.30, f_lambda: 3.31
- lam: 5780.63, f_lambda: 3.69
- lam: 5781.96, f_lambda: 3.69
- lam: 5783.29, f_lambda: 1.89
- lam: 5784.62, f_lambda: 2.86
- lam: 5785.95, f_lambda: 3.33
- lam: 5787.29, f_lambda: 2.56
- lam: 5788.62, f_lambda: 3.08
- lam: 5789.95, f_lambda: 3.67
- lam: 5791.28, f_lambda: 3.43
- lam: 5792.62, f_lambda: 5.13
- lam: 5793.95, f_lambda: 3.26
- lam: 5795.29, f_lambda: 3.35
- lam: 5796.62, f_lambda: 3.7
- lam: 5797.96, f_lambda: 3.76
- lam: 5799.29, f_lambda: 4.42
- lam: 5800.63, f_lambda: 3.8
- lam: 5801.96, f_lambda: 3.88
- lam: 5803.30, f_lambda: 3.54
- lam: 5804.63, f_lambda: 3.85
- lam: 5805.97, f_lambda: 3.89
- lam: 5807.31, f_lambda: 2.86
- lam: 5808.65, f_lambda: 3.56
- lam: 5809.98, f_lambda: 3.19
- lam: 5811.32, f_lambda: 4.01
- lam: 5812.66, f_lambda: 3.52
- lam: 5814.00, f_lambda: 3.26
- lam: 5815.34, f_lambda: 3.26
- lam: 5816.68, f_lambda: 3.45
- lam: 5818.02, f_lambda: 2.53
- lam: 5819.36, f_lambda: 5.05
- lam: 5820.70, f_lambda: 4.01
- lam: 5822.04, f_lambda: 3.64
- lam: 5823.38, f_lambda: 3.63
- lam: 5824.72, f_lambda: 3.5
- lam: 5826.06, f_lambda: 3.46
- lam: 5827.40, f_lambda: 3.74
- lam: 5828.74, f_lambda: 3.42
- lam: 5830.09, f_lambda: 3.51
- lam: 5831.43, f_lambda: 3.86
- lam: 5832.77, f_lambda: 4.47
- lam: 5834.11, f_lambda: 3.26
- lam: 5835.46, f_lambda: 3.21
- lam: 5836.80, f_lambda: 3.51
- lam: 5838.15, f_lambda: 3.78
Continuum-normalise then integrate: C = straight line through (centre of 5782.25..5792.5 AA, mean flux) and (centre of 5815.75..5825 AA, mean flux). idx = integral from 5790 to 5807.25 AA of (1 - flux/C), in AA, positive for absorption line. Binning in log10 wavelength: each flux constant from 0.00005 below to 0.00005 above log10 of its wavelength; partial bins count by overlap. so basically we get -2.5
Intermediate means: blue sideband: 3.12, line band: 3.79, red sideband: 3.68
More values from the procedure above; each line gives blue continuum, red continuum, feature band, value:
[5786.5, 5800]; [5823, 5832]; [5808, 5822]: 0.1 AA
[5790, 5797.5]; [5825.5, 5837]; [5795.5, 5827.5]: 0.4 AA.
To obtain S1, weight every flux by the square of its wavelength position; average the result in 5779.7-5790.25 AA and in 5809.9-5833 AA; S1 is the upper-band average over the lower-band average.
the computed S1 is 1.19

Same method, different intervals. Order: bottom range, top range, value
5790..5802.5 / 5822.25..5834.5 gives 0.96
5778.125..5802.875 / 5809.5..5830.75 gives 1.03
